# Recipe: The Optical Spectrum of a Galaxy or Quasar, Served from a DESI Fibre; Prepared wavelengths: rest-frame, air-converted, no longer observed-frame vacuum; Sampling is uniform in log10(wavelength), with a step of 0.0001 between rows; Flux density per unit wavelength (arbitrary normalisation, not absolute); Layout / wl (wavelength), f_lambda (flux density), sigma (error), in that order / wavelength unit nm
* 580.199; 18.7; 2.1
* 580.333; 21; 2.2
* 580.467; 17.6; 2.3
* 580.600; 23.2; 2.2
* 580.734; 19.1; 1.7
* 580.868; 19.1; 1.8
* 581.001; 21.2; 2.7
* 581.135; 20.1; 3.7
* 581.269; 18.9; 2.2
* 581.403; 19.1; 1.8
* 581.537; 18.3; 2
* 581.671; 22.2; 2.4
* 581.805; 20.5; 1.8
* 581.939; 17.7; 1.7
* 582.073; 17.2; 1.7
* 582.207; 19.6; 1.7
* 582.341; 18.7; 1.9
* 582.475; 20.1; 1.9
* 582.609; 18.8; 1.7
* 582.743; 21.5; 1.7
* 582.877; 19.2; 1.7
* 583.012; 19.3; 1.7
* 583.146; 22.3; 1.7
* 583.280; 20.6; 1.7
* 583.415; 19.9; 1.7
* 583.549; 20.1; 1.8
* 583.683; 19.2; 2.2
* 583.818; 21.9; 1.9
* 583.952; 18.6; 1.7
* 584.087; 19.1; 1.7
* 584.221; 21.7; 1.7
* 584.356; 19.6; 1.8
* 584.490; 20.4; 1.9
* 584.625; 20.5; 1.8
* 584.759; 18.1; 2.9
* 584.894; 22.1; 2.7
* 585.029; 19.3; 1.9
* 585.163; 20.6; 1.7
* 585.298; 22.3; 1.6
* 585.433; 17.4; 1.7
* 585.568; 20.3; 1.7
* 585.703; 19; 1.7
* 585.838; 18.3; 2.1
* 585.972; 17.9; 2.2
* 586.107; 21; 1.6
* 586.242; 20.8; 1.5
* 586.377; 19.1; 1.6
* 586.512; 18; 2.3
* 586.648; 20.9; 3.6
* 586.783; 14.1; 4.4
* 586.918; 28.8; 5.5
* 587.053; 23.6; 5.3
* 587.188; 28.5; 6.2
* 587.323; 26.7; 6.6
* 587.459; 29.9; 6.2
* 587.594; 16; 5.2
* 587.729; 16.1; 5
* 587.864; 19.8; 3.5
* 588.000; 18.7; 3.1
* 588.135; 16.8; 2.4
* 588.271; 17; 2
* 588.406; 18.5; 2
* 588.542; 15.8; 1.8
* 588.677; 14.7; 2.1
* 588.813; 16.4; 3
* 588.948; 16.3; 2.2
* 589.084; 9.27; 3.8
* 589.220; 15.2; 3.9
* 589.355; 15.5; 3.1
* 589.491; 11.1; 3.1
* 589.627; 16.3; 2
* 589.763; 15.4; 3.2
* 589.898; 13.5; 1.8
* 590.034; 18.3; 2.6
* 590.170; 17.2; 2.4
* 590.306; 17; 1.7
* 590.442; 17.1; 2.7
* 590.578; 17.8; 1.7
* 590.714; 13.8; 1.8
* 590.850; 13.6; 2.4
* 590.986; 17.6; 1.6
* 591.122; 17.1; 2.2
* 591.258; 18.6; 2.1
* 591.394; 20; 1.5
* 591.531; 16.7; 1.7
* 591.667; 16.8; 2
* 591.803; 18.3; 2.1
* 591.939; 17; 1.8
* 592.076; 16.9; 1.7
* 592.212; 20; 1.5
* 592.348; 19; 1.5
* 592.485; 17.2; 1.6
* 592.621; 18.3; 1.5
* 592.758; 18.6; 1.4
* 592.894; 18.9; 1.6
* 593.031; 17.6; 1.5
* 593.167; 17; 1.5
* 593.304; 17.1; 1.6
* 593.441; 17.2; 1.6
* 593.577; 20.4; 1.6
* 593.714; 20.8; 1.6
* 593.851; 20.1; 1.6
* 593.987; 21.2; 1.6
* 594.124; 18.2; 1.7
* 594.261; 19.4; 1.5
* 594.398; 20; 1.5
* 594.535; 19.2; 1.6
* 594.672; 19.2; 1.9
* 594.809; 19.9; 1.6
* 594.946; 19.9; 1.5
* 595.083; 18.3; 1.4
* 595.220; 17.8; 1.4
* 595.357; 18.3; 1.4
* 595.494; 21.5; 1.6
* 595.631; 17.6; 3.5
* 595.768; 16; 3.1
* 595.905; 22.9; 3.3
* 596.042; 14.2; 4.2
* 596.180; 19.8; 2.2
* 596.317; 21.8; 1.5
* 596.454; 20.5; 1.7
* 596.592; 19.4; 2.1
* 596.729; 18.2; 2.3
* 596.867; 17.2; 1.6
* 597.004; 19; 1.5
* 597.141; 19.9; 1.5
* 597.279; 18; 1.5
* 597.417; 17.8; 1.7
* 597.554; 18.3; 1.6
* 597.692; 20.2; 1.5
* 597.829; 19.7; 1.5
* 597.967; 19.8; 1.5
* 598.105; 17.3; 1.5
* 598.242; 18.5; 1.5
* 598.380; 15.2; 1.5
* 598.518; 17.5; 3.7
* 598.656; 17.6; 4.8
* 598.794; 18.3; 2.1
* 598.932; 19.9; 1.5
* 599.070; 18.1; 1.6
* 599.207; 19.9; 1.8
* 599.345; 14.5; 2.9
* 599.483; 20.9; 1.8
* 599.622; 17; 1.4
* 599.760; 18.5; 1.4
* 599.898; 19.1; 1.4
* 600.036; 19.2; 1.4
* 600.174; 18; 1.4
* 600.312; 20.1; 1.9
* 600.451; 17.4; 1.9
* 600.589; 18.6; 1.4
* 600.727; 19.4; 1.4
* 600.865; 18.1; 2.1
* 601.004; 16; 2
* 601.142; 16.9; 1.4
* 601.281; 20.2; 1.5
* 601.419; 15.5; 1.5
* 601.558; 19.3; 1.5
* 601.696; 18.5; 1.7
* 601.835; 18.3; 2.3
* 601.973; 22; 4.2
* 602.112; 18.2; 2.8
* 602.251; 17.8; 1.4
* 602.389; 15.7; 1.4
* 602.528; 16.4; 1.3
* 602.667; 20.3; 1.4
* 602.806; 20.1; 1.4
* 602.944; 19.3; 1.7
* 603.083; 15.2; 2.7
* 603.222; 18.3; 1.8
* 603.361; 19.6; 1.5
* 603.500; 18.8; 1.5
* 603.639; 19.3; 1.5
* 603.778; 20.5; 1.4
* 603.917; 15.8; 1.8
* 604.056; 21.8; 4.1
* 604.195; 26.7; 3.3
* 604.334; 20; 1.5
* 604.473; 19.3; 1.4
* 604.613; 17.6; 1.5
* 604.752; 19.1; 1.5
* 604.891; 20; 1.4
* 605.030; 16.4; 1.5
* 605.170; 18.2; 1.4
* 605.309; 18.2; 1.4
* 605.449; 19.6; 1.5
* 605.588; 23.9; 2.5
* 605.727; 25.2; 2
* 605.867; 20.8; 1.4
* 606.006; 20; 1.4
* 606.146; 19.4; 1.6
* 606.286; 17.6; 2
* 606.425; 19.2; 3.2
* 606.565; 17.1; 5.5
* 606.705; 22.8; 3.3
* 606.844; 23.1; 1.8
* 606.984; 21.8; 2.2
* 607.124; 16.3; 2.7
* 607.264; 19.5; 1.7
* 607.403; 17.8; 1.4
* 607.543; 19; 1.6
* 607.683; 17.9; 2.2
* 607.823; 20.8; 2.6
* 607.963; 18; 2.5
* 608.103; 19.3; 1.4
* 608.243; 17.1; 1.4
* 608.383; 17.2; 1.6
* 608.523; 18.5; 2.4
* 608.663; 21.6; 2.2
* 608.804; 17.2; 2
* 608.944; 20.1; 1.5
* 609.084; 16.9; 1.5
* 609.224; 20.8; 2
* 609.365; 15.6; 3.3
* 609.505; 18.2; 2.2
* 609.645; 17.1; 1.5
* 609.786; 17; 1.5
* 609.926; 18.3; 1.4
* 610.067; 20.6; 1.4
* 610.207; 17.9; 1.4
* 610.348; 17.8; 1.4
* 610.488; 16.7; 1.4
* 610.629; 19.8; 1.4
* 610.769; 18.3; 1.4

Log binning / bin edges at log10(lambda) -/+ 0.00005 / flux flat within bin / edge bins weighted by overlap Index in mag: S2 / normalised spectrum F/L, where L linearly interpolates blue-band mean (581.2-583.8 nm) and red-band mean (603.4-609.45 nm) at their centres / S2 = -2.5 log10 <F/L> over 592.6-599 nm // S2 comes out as 0.042 mag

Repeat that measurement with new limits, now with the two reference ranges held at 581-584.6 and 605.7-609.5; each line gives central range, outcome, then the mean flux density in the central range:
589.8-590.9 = 0.22 mag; 16.1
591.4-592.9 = 0.09 mag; 18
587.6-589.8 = 0.24 mag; 15.8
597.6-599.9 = 0.06 mag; 18.3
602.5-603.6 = 0.04 mag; 18.6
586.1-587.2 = -0.08 mag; 21.3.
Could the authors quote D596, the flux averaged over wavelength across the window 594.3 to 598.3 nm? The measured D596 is 19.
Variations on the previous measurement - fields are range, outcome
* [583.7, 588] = 20.6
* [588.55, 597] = 17.7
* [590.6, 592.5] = 17.3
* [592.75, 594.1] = 18.9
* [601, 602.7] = 18.1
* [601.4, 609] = 19.2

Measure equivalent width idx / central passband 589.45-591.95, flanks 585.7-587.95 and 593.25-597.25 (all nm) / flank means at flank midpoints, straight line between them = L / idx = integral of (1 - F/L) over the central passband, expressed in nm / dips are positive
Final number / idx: 0.45 nm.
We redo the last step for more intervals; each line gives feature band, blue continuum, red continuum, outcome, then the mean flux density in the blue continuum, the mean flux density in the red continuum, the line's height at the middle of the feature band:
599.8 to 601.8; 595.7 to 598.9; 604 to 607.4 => 0.094 nm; 18.6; 20.1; 19.2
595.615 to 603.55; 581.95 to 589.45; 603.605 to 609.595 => 0.397 nm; 19.4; 19.4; 19.4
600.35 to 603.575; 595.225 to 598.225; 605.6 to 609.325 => 0.151 nm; 18.9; 19.5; 19.2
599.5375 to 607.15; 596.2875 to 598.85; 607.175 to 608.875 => -0.215 nm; 18.6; 18.6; 18.6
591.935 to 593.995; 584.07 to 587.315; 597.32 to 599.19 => 0.081 nm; 20.6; 18.4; 19.3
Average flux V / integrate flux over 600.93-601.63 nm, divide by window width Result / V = 17.6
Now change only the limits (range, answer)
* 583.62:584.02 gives 19.9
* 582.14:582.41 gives 19.2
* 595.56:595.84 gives 17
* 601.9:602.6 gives 18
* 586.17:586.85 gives 18.6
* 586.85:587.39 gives 26.9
